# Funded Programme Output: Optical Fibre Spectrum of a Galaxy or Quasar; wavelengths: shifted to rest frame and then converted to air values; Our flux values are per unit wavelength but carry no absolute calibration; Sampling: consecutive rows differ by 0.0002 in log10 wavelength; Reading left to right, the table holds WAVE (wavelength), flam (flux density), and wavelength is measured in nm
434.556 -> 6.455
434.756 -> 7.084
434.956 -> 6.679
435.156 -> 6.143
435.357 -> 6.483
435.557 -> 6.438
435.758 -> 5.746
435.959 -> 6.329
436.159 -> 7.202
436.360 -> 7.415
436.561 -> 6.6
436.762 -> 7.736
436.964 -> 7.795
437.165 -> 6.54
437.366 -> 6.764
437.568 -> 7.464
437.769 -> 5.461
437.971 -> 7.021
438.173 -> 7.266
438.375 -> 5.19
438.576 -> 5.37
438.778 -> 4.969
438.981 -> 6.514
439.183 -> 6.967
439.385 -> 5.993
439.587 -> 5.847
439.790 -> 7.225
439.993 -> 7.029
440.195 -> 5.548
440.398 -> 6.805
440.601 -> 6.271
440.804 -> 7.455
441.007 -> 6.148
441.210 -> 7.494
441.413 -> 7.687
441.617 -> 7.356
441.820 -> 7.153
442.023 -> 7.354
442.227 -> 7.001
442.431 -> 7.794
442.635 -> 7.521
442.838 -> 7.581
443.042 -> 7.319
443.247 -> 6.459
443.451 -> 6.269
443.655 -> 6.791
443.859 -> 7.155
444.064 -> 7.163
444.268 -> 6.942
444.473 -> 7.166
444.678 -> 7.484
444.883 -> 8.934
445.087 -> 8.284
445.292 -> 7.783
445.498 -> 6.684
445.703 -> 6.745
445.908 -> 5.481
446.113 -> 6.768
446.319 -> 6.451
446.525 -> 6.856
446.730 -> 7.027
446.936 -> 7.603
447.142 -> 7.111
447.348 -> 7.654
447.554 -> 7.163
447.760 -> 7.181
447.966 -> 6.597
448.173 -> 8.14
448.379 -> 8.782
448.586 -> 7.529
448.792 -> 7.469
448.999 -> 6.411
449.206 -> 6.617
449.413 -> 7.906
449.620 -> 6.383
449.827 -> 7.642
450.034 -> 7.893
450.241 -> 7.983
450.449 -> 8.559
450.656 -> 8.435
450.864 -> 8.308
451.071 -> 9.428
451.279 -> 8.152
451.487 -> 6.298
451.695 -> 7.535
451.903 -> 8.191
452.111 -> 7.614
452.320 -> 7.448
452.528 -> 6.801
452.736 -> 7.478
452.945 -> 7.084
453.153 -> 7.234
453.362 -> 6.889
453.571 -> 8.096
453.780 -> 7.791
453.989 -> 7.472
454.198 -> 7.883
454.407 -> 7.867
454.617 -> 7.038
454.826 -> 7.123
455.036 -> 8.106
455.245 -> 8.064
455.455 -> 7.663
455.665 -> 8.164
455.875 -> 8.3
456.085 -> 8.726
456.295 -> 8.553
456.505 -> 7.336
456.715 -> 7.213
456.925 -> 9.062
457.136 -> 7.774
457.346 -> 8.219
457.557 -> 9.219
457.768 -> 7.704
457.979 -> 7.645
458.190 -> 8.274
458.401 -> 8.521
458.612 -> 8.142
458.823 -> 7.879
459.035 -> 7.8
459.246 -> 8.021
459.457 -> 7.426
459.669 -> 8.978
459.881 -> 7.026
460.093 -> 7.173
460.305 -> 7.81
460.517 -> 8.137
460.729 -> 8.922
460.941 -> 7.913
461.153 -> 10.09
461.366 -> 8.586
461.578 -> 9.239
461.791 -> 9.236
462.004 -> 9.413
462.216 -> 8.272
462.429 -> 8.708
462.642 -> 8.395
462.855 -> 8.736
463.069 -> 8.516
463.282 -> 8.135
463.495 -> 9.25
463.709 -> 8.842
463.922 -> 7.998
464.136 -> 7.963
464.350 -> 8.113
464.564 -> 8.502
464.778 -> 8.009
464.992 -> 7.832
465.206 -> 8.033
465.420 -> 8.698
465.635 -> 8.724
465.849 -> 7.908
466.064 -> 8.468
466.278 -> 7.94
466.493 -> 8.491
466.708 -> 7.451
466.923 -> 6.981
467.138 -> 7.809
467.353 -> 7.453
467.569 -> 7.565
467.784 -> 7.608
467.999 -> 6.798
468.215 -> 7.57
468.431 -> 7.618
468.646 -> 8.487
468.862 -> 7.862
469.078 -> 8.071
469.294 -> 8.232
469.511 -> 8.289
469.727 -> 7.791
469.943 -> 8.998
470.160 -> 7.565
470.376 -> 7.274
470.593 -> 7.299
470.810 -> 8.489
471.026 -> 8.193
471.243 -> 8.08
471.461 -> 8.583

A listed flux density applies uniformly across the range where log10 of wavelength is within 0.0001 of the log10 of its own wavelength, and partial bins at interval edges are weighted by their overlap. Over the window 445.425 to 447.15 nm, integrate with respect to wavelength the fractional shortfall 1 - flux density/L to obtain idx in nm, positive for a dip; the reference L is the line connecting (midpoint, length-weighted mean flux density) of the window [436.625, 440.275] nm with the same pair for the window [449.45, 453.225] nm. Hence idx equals 0.12 nm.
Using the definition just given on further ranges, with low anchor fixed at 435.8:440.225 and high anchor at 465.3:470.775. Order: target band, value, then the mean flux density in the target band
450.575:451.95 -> -0.172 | 8.04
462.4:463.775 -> -0.175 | 8.64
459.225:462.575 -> -0.386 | 8.45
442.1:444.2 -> -0.098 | 7.1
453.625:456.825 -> -0.221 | 7.83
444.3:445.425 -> -0.159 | 7.83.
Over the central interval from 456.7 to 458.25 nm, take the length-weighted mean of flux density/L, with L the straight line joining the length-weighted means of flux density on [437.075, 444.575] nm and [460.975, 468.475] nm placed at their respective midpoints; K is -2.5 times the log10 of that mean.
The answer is -0.05 mag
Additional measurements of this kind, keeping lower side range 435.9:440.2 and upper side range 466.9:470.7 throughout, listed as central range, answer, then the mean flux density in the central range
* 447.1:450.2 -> -0.060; 7.38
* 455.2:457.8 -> -0.124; 8.17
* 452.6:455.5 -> -0.052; 7.55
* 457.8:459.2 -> -0.094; 8.03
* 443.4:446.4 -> -0.039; 7.09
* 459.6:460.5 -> -0.044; 7.73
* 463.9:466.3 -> -0.080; 8.2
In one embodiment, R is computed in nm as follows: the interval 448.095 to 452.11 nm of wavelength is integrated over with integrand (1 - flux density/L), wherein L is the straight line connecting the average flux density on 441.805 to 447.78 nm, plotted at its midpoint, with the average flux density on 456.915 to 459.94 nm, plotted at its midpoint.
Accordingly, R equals -0.13 nm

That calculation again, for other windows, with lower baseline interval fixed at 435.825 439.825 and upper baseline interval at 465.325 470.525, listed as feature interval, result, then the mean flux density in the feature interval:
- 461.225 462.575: -0.23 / 8.92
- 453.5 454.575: -0.07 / 7.76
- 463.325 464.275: -0.09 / 8.47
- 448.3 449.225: -0.05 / 7.39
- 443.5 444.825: -0.06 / 7.14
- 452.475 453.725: -0.01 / 7.3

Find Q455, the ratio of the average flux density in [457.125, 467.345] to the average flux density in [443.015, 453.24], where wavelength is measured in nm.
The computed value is 1.12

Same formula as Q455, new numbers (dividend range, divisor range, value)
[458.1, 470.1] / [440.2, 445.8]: 1.14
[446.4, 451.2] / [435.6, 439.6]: 1.16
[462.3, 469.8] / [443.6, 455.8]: 1.08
